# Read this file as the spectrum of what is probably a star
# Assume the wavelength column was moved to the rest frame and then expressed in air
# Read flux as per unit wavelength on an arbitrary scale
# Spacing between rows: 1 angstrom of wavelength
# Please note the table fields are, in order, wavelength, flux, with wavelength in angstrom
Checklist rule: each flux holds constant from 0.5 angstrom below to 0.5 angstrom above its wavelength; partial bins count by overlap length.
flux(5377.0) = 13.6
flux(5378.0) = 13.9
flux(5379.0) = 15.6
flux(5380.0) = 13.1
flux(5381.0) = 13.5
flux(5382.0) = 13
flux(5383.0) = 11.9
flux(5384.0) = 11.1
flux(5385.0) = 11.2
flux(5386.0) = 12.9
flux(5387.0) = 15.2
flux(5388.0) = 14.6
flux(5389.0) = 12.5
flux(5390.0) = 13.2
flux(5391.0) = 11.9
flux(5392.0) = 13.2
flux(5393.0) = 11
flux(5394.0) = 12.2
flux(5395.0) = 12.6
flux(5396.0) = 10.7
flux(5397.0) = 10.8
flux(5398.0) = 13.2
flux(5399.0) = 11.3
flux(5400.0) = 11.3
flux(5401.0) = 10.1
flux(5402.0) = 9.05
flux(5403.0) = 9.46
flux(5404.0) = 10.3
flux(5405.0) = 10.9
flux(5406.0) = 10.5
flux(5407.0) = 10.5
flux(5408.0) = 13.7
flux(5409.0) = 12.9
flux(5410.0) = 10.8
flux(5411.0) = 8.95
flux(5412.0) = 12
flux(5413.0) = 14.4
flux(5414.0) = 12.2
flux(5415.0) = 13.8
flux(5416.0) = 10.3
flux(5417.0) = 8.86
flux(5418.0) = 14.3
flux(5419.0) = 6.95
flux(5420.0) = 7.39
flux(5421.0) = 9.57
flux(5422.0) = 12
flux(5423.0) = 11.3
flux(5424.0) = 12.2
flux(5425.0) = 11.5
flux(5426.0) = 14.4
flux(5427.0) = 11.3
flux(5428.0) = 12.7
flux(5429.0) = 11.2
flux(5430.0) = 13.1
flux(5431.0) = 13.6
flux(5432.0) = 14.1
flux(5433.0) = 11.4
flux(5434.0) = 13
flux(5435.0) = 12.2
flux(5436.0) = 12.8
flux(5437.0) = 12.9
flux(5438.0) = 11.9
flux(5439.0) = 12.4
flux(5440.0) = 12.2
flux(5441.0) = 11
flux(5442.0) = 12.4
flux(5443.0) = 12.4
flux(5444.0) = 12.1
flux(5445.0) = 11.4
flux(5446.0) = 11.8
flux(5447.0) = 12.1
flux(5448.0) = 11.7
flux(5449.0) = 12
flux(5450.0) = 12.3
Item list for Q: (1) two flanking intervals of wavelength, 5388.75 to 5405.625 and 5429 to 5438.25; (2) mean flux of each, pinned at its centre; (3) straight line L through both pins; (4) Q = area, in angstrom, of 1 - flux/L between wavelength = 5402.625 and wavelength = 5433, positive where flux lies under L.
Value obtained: 1.6 angstrom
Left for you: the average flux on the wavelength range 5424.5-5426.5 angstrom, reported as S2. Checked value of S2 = 12.9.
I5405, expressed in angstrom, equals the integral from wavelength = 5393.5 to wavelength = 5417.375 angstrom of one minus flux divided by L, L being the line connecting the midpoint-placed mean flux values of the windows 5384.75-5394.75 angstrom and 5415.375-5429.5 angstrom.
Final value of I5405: 1.30 angstrom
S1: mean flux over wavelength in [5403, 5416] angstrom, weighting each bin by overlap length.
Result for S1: 11.6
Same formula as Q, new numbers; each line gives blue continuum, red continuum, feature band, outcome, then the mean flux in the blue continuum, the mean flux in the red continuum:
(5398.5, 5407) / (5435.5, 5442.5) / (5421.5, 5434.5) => -0.9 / 10.4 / 12.2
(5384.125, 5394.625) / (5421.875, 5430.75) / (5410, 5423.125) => 1.5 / 12.7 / 12.2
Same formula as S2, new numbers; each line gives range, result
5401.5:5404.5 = 9.6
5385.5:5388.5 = 14.2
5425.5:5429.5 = 12.4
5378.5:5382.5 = 13.8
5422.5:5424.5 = 11.8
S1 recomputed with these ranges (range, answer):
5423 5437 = 12.5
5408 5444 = 11.9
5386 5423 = 11.5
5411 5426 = 11.2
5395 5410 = 11.1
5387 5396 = 12.7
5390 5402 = 11.6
